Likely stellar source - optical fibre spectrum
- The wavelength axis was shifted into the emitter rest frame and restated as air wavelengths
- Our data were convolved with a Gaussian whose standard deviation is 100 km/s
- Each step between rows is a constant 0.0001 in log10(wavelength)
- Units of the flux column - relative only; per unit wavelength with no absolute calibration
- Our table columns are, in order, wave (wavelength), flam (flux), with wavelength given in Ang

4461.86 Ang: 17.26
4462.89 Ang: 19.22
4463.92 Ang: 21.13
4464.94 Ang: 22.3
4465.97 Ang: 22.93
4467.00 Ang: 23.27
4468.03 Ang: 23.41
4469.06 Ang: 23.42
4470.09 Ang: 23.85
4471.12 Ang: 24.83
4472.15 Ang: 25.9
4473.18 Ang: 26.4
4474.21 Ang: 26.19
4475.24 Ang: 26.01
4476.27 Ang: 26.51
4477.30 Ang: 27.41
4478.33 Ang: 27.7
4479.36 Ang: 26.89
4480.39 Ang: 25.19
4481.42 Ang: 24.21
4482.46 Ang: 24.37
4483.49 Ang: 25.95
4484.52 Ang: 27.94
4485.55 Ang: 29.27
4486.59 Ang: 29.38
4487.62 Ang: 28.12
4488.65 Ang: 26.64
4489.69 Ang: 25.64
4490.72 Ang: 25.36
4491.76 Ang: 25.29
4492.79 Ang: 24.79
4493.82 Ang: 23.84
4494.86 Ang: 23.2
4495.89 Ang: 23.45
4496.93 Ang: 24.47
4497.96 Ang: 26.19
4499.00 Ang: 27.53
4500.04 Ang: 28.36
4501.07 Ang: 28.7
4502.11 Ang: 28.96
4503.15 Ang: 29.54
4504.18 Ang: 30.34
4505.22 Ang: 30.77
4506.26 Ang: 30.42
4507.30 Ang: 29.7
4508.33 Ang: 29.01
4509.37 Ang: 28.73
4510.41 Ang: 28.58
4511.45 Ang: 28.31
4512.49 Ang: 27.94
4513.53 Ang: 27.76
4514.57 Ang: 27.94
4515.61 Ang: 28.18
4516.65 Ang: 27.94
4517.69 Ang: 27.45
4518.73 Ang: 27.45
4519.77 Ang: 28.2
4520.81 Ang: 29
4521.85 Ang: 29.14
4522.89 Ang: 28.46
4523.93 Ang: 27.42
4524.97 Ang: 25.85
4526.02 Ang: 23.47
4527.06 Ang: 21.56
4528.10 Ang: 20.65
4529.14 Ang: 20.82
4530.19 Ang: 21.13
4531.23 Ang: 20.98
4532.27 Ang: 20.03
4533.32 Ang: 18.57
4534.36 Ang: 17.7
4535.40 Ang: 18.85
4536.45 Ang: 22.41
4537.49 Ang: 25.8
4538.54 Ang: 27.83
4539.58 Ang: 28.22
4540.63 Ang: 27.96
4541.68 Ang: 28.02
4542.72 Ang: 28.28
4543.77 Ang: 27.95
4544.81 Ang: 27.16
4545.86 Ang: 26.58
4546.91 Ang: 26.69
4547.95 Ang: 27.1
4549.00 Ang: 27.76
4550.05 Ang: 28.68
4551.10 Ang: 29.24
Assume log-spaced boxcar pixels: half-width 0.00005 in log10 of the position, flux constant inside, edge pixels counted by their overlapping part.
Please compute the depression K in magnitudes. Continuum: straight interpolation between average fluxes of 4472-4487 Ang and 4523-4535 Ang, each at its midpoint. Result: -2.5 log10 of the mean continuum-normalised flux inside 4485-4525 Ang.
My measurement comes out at -0.15 mag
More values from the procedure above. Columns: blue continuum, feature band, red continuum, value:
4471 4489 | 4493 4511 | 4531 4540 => -0.12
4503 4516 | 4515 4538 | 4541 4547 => 0.17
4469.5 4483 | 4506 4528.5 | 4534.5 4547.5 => -0.06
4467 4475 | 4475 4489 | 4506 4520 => -0.05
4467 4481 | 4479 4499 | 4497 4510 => 0.06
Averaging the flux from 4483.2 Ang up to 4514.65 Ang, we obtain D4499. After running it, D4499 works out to 27.5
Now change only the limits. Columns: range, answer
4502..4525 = 28.6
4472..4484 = 26.1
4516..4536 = 24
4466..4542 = 26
